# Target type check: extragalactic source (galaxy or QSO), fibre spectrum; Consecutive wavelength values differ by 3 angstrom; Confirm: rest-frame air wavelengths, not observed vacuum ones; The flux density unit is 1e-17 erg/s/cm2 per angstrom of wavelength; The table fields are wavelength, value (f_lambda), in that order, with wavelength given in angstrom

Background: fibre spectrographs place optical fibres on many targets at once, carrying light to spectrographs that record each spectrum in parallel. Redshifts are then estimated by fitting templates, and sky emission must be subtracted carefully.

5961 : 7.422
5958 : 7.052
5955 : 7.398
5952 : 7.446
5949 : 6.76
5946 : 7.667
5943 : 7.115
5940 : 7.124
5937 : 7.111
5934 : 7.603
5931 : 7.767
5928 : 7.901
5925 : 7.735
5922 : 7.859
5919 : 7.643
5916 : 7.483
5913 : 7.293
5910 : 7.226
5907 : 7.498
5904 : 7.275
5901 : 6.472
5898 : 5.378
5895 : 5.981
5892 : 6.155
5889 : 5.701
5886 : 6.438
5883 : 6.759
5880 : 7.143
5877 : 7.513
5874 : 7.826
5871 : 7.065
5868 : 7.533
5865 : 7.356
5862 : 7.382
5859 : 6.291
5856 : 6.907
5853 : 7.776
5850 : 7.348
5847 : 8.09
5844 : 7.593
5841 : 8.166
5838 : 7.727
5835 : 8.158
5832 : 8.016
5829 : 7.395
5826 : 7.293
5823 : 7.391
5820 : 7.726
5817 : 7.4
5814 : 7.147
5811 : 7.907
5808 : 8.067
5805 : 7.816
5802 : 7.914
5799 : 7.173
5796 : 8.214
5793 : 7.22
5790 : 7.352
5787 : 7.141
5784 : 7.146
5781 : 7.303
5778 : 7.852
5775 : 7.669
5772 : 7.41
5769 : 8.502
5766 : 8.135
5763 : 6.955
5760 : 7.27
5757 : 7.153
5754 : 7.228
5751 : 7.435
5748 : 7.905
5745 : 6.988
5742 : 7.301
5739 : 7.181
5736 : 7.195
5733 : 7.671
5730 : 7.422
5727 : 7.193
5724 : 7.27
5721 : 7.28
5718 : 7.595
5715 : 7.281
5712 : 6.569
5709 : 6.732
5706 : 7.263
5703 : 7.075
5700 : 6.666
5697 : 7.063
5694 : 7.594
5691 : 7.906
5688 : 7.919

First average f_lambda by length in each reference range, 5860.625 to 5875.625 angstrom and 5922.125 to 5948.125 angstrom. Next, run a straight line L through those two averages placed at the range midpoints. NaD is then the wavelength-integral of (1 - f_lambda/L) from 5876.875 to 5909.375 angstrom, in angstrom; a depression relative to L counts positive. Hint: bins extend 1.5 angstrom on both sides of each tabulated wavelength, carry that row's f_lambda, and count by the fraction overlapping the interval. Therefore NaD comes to 4.0 angstrom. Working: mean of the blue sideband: 7.43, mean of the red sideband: 7.5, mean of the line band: 6.55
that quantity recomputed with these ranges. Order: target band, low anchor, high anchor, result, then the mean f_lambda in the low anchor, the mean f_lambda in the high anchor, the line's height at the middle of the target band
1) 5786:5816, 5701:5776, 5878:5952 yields -1.5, 7.34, 7.06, 7.24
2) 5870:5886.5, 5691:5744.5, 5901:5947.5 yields 0.5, 7.21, 7.45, 7.4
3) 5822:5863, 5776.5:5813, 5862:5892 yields -1.6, 7.59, 7.01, 7.25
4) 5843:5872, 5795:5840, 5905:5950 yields 1.0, 7.69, 7.46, 7.61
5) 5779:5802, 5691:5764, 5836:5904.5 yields -0.8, 7.24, 7.04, 7.15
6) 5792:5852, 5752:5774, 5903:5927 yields -1.4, 7.52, 7.51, 7.52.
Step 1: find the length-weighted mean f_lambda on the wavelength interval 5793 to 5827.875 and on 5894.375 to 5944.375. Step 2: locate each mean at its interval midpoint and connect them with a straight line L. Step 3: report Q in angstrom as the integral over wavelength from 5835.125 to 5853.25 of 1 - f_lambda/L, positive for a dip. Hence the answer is -0.76 angstrom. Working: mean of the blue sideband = 7.62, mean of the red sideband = 7.23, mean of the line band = 7.81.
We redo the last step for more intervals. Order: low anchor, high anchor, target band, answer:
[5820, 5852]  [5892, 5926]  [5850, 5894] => 2.3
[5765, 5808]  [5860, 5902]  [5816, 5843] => -1.7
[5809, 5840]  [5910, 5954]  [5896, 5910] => 1.5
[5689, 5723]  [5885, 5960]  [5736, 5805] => -3.0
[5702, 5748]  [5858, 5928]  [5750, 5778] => -1.4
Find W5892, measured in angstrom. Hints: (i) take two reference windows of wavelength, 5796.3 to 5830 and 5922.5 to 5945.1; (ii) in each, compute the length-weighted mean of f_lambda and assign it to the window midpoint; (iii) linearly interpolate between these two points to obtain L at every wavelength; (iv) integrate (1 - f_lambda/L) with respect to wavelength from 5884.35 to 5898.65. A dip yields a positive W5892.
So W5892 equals 2.96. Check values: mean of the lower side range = 7.59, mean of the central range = 5.97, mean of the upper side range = 7.5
